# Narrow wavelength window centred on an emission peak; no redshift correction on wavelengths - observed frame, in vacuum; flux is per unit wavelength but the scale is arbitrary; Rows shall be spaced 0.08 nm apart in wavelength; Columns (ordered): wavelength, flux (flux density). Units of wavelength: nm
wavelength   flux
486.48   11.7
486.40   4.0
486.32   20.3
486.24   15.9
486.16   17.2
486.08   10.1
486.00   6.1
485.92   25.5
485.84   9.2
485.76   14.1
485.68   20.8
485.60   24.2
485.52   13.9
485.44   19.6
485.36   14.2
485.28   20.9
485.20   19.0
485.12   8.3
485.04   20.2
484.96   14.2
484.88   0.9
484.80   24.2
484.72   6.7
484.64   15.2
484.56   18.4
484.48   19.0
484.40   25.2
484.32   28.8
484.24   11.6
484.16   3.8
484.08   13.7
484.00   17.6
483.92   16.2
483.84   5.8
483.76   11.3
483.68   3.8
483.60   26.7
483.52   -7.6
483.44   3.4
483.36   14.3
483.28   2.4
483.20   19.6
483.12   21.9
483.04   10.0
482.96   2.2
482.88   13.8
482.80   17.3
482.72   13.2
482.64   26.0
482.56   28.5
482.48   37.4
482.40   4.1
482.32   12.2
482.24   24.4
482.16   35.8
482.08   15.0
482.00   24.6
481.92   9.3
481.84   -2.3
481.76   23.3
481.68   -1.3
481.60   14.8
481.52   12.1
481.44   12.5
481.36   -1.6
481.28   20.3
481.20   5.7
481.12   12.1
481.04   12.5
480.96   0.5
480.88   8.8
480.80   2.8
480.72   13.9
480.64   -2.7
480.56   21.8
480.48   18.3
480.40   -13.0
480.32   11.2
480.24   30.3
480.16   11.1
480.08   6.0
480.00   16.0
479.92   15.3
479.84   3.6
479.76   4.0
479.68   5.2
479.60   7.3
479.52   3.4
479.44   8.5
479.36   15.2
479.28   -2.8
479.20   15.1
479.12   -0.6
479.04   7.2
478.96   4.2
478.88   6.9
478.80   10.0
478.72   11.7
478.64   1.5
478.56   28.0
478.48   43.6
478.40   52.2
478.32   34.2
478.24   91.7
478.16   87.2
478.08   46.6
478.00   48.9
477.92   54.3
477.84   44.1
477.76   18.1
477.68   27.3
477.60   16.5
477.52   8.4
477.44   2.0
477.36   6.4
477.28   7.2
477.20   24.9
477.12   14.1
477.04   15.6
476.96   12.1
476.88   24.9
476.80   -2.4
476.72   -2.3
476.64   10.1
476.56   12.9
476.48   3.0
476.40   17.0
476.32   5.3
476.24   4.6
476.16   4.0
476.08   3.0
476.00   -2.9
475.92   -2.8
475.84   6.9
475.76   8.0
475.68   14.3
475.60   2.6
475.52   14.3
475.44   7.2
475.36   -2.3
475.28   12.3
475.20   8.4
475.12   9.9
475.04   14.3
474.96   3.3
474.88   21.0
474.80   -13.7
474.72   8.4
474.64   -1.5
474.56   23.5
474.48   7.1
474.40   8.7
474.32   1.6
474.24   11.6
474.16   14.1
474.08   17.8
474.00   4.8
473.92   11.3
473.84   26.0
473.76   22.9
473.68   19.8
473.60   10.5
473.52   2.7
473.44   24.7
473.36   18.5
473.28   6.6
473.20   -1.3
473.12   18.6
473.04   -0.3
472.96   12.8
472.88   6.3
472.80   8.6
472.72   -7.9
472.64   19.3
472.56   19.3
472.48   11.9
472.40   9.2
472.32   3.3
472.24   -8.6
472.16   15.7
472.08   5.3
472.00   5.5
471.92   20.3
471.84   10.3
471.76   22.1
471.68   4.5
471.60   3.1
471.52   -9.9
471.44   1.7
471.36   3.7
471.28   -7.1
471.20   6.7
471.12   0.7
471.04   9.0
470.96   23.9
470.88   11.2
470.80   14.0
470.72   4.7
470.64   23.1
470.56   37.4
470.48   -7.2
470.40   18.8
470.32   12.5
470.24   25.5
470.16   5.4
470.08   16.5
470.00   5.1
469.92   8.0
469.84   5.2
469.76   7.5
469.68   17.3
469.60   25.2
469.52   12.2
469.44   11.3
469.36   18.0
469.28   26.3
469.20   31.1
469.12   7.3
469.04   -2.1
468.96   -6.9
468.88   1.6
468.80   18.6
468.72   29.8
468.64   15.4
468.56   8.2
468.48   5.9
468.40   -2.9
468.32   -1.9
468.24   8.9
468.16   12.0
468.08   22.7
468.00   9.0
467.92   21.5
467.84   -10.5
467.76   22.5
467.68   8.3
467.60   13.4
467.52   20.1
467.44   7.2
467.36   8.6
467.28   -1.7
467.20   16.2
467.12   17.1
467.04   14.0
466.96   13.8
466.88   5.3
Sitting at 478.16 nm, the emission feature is [O II]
